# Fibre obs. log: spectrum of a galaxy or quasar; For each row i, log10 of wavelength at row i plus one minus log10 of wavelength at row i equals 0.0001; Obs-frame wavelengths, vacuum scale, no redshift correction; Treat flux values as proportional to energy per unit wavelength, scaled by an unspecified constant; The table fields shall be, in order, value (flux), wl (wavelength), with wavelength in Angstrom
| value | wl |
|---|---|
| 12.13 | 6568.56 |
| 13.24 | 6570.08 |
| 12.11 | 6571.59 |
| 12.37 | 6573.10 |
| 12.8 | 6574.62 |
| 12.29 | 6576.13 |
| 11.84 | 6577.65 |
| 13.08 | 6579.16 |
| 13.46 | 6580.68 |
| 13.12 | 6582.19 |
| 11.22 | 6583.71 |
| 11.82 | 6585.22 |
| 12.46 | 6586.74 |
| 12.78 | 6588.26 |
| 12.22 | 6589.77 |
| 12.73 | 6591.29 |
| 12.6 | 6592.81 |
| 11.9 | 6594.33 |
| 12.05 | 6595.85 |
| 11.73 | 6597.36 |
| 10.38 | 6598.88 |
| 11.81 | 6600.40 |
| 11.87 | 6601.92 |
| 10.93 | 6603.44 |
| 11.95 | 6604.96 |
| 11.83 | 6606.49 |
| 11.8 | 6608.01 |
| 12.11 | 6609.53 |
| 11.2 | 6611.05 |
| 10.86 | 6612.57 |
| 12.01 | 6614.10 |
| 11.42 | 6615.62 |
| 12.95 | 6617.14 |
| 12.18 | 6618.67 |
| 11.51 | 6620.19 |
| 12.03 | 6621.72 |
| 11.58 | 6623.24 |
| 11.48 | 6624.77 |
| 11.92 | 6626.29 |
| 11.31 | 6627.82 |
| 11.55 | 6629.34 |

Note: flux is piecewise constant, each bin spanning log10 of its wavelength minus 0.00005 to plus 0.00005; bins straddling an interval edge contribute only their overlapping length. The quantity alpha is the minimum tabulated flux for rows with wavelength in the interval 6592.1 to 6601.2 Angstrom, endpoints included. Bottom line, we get 10.38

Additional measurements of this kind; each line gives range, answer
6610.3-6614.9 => 10.86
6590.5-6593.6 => 12.6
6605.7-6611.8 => 11.2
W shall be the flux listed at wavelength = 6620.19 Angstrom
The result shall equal 11.51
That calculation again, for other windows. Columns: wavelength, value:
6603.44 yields 10.93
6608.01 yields 11.8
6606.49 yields 11.83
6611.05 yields 11.2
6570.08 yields 13.24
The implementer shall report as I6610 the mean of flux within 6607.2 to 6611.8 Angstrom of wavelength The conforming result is 11.7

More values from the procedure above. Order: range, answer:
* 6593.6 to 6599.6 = 11.5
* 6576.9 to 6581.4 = 12.8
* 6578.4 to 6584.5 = 12.7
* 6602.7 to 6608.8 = 11.6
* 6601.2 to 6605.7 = 11.6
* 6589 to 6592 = 12.5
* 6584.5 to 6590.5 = 12.3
